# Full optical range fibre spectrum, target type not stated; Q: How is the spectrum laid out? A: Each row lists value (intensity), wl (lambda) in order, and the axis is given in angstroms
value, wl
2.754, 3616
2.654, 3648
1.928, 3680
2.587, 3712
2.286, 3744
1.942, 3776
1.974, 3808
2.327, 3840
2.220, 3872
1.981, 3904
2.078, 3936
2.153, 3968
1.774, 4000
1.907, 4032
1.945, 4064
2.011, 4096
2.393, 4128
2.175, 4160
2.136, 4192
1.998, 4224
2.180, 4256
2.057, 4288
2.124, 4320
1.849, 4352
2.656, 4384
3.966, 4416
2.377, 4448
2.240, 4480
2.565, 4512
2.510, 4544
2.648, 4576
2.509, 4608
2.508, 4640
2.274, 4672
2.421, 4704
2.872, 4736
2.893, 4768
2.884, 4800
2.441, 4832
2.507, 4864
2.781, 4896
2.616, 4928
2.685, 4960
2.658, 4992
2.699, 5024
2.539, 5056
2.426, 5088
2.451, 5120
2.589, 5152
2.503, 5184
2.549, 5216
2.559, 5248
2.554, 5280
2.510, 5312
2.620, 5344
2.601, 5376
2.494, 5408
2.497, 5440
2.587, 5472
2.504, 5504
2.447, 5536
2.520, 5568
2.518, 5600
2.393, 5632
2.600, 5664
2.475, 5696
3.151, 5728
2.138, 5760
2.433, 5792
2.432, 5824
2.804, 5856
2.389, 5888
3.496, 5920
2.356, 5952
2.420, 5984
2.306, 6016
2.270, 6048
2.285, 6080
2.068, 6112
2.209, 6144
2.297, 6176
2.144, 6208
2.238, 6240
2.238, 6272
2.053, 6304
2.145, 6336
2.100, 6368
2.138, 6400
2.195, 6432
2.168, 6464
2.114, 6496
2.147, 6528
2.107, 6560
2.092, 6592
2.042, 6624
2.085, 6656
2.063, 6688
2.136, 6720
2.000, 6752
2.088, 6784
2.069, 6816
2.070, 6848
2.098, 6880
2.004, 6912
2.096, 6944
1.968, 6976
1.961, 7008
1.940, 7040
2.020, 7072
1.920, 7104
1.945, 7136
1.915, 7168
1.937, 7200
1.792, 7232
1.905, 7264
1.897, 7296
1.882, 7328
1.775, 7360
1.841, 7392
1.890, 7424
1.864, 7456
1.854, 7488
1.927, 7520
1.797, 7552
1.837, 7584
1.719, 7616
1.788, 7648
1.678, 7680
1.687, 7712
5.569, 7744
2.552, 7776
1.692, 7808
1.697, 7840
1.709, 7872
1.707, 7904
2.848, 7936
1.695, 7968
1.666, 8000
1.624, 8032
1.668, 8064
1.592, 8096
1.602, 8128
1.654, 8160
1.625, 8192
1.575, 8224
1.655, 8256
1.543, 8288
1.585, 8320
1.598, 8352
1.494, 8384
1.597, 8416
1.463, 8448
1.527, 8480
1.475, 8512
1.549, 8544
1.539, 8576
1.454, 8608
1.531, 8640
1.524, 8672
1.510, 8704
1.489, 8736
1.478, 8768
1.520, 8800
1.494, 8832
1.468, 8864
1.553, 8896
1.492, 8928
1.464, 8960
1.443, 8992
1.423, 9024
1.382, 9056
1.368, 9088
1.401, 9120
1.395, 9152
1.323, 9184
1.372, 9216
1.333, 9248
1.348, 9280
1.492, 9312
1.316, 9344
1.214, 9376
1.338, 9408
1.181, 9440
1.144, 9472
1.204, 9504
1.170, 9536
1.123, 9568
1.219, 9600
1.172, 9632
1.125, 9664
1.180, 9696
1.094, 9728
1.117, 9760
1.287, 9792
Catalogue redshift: 0.180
